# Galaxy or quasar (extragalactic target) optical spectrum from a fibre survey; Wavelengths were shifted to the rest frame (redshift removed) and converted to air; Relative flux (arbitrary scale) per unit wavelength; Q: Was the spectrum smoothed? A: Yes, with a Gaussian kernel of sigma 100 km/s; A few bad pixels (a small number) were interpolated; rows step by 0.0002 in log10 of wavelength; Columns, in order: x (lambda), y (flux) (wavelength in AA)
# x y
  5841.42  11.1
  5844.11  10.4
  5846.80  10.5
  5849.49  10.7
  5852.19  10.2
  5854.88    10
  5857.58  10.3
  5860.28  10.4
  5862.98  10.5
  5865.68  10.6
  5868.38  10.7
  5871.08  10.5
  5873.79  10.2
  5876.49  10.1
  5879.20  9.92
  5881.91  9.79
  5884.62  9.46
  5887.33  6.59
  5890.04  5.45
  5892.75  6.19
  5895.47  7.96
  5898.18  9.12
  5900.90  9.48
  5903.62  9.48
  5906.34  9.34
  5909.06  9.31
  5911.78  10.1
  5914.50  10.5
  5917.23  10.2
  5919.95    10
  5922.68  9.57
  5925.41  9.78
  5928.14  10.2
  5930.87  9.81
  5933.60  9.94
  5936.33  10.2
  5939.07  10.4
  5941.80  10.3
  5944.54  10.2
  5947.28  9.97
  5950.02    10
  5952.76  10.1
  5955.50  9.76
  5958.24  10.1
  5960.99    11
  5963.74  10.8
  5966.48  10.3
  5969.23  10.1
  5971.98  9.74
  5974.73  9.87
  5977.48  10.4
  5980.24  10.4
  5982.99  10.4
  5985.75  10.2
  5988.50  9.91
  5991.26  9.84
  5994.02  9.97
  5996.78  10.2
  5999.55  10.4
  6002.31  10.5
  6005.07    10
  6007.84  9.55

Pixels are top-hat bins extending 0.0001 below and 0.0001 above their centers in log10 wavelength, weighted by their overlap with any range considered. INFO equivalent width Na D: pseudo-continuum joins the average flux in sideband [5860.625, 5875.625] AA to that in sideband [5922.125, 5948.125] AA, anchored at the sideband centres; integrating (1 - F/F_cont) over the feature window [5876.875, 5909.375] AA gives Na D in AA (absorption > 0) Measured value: 5.6 AA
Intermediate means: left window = 10.5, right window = 10.1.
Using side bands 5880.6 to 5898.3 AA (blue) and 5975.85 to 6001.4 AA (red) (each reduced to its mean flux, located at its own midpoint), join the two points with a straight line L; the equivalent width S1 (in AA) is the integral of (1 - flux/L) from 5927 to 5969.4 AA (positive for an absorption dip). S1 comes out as -4.8 AA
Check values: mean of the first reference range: 7.7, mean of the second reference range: 10.2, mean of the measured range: 10.2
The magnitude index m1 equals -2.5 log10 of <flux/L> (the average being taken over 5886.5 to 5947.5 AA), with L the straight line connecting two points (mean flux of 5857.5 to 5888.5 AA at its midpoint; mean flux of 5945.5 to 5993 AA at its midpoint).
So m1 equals 0.08 mag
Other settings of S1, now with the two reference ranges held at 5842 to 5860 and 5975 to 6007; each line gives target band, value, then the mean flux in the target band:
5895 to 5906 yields 1.27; 9.13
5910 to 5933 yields 0.62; 10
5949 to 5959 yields 0.24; 9.99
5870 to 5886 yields 0.56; 9.98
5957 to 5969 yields -0.34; 10.5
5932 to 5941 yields 0.07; 10.2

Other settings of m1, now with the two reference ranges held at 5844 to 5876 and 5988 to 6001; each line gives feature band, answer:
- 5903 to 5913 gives 0.08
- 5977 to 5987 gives -0.03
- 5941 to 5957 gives 0.02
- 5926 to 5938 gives 0.02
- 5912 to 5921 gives 0.00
